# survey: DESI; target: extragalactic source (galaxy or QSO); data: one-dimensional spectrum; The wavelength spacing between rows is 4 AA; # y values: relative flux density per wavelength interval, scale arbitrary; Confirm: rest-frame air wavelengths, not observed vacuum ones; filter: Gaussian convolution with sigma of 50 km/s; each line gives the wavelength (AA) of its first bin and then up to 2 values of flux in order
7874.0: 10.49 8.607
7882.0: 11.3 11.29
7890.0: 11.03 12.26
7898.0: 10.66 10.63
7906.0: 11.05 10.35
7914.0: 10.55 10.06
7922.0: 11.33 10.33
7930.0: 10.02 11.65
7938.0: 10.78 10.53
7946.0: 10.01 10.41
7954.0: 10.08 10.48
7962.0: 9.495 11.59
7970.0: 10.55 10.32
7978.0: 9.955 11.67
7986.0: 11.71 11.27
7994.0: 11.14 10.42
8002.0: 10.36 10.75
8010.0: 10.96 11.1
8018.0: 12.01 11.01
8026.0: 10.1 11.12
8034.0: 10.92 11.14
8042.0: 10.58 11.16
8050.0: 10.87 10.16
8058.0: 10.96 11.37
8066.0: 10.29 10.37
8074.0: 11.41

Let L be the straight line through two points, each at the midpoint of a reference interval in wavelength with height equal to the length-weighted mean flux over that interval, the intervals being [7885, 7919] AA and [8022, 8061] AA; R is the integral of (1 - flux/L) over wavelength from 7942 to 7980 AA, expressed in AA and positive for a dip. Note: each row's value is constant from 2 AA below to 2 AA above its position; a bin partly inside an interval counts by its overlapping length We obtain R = 1.8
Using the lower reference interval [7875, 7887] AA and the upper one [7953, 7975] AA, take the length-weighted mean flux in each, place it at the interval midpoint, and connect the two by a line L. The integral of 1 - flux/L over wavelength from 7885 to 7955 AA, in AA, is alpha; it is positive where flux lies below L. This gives -2.3 AA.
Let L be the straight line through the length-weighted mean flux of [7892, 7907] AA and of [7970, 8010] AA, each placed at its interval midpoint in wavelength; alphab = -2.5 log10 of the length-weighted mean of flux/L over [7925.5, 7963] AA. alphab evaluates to 0.06 mag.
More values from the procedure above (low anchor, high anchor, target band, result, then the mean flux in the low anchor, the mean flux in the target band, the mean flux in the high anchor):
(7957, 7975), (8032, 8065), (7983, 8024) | -0.042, 10.5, 11.1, 10.9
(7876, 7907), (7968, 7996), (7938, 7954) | 0.057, 10.8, 10.3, 10.9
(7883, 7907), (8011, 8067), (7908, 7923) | 0.061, 11.2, 10.5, 10.9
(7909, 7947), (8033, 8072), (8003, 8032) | -0.026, 10.6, 11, 10.8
